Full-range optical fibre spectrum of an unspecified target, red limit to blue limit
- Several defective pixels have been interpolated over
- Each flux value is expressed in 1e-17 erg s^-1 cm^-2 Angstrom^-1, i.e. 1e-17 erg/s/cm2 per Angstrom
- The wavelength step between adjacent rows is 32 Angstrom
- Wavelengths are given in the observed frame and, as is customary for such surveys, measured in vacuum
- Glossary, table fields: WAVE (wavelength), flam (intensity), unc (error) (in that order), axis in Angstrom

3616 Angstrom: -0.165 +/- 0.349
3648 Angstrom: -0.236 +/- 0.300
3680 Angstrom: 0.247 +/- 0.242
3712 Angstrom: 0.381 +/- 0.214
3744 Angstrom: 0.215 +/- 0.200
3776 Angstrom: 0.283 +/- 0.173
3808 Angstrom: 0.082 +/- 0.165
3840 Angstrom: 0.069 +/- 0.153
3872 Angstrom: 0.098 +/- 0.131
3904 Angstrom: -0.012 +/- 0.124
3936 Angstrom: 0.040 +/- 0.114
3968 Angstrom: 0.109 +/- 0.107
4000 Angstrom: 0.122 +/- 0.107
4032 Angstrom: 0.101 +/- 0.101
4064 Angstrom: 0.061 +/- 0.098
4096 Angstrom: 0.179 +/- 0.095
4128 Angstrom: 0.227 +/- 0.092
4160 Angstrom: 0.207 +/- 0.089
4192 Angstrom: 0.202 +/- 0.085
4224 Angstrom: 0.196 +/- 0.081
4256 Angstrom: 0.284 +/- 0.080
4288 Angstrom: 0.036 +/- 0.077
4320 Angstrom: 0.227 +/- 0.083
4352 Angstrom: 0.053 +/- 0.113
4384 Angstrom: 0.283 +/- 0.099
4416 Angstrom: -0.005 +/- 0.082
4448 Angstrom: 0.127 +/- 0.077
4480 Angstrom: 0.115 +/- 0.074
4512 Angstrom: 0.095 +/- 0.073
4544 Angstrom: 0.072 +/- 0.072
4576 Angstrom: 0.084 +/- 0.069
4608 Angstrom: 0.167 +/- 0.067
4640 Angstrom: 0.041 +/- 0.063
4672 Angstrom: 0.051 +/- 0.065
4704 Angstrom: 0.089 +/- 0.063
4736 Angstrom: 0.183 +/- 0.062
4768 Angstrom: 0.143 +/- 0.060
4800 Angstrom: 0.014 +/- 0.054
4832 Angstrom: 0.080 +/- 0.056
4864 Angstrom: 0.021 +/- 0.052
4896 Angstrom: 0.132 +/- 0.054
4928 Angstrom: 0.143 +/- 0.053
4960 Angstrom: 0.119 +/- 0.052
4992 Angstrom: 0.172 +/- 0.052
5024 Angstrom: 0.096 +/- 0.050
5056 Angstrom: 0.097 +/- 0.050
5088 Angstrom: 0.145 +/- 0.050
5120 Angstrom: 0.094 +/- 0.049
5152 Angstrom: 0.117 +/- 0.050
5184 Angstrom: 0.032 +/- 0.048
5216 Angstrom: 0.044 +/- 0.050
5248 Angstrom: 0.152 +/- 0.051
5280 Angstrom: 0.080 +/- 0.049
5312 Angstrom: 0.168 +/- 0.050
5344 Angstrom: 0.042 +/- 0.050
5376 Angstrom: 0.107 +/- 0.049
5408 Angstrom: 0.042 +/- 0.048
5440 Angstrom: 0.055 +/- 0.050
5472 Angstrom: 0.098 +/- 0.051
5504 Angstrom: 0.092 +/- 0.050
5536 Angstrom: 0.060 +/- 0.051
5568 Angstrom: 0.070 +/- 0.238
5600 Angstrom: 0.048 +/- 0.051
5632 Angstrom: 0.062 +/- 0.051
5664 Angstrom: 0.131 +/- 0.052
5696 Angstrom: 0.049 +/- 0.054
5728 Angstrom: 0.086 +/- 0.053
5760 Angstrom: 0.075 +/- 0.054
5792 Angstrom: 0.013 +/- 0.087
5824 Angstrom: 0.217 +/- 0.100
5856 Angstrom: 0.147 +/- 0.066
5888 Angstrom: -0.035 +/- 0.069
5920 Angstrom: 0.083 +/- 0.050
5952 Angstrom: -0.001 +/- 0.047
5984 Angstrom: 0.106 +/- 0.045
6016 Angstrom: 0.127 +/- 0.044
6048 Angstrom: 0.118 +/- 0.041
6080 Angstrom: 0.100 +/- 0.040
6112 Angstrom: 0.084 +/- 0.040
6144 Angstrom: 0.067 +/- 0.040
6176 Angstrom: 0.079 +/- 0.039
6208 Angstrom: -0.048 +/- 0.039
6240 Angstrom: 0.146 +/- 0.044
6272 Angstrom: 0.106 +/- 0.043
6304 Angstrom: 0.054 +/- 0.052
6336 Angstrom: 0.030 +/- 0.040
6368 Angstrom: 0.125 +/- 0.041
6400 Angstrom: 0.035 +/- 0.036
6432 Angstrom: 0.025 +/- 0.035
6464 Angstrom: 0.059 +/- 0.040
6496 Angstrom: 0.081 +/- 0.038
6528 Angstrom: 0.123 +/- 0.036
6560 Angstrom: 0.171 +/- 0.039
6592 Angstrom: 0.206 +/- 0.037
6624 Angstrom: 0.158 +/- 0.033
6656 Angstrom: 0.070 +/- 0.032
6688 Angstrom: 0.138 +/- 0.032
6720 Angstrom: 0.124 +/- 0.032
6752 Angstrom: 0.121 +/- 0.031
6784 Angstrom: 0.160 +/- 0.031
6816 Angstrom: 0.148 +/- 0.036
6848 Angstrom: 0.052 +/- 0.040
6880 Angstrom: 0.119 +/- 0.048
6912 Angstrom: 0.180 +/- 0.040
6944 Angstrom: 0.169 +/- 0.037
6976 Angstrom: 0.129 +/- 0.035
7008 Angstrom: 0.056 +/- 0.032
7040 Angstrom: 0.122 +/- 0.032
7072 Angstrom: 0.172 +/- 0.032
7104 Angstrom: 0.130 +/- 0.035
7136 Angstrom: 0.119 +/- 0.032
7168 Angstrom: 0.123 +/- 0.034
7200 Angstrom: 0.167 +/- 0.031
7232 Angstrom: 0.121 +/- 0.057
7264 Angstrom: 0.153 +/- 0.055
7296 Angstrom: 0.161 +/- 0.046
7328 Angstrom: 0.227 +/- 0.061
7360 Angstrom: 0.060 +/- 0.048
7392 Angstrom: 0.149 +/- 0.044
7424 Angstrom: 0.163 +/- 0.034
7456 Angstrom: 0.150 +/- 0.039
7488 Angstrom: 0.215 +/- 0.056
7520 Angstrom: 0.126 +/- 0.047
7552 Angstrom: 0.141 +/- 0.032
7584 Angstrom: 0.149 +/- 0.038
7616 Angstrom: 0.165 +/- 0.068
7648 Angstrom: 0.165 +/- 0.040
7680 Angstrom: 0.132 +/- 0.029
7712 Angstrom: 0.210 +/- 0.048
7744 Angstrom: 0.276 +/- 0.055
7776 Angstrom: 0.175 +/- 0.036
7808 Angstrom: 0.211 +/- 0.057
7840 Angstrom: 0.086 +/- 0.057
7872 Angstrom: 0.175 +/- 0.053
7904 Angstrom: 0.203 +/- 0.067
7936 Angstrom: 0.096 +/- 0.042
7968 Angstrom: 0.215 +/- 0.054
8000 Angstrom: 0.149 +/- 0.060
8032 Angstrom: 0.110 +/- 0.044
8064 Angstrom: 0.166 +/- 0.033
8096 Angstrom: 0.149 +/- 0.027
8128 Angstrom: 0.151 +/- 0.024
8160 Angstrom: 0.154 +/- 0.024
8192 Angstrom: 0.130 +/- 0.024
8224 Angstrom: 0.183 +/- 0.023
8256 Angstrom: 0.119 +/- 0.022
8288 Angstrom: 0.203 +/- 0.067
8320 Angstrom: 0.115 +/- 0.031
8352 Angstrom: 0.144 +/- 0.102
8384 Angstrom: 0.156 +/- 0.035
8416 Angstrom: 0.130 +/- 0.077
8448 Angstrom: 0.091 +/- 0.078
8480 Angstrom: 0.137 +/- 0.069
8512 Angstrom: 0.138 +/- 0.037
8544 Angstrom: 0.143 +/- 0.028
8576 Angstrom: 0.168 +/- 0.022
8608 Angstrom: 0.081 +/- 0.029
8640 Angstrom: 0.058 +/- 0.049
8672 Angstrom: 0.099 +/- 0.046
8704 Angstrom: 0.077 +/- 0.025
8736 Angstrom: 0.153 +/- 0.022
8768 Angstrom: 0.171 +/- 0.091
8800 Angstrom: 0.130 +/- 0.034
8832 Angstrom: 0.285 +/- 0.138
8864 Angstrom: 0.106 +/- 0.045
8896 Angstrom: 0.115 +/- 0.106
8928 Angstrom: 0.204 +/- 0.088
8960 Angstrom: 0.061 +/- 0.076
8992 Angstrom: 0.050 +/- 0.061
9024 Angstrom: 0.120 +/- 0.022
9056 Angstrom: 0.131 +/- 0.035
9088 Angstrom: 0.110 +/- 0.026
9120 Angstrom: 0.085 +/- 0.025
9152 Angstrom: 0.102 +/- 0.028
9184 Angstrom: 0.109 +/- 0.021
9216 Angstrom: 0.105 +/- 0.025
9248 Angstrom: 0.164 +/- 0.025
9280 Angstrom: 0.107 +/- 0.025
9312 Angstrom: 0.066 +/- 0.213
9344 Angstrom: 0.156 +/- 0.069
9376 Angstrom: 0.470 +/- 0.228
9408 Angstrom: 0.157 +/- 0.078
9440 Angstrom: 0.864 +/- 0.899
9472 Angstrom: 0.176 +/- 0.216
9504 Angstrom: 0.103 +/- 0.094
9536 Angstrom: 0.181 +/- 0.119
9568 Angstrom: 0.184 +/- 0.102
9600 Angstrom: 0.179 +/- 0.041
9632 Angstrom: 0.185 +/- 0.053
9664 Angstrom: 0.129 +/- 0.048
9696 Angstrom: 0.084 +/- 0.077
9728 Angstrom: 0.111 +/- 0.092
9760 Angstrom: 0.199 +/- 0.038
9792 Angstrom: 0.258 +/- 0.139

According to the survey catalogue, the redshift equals 0.764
